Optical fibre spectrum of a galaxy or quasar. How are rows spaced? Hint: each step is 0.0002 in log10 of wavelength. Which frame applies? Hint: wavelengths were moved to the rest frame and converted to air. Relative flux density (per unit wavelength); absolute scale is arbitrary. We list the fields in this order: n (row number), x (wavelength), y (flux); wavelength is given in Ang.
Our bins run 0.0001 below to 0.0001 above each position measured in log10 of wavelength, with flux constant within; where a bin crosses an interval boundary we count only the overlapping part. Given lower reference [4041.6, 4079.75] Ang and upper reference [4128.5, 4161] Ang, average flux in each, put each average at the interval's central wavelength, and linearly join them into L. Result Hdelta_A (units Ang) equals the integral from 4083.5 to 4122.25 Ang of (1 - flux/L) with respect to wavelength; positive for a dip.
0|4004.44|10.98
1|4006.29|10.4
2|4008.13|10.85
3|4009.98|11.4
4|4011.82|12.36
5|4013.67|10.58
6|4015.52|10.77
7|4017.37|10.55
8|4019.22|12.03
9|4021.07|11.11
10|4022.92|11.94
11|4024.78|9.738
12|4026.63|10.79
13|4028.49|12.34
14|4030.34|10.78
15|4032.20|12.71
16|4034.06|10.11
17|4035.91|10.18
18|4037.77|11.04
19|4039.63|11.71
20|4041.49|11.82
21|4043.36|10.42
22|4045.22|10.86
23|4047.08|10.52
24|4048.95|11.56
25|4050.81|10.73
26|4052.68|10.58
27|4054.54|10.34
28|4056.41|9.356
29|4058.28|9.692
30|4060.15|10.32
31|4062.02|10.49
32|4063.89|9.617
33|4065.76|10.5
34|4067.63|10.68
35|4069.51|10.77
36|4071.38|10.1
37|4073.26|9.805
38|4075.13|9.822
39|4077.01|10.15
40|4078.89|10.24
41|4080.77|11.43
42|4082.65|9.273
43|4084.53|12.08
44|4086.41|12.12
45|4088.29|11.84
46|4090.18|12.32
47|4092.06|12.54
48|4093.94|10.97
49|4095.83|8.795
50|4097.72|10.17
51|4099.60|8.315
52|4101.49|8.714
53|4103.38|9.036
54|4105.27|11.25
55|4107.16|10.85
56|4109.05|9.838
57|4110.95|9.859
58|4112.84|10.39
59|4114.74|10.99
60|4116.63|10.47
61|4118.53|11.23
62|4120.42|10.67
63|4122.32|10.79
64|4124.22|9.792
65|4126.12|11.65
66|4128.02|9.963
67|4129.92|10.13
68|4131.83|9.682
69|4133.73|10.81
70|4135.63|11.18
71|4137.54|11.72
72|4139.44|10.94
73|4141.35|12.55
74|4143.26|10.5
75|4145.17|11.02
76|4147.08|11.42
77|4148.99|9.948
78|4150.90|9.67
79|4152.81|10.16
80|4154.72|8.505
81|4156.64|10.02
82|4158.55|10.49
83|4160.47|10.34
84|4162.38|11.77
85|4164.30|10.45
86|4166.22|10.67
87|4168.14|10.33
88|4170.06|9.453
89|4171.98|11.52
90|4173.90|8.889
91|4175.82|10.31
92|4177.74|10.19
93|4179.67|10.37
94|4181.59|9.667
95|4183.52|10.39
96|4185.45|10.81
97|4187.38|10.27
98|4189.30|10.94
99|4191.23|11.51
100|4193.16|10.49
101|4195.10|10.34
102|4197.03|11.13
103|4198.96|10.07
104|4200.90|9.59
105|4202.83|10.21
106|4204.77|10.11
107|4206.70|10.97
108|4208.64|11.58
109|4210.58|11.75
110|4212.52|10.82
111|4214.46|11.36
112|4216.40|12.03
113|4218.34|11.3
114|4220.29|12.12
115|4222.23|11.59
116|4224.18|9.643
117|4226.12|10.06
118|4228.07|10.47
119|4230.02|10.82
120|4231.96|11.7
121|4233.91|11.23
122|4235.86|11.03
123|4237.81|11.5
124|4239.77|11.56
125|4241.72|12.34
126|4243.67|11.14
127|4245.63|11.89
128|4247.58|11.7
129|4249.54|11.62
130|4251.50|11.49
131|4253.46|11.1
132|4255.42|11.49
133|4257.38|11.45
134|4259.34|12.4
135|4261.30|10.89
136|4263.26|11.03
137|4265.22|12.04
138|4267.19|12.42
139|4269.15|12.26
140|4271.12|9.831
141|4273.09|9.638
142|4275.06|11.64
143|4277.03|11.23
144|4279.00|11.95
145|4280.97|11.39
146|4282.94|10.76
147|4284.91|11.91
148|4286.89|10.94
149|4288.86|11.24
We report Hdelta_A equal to -0.7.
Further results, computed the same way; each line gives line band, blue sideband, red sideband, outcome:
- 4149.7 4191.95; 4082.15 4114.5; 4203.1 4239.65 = 2.2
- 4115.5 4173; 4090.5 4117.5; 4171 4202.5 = -1.6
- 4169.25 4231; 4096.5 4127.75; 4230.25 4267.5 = 2.4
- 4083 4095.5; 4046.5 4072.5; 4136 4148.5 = -1.2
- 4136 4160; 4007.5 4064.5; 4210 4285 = 1.2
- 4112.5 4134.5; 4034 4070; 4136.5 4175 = 0.0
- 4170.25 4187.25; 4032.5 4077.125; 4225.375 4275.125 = 1.2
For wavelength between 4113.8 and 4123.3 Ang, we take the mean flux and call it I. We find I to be 10.8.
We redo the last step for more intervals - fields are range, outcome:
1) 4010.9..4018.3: 11.1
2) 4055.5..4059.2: 9.52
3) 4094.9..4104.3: 9.01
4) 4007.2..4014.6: 11.3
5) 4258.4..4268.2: 11.8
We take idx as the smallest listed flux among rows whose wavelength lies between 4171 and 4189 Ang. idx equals 8.889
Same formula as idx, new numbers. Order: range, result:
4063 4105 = 8.315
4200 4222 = 9.59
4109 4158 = 8.505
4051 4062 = 9.356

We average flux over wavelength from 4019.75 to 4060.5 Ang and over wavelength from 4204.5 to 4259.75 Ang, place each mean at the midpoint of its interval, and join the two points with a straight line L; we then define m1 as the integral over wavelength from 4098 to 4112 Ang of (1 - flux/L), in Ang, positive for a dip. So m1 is 1.6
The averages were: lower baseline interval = 10.9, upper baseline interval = 11.3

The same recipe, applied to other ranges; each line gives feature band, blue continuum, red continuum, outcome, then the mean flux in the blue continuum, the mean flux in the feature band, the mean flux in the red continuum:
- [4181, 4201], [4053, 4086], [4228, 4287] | 0.9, 10.3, 10.5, 11.4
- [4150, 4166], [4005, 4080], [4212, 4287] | 1.3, 10.7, 10.2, 11.3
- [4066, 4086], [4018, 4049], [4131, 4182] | 0.8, 11.1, 10.5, 10.5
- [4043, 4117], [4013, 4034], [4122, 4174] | 3.0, 11.2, 10.4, 10.5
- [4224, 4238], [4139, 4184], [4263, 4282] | 0.2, 10.4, 10.8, 11.4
